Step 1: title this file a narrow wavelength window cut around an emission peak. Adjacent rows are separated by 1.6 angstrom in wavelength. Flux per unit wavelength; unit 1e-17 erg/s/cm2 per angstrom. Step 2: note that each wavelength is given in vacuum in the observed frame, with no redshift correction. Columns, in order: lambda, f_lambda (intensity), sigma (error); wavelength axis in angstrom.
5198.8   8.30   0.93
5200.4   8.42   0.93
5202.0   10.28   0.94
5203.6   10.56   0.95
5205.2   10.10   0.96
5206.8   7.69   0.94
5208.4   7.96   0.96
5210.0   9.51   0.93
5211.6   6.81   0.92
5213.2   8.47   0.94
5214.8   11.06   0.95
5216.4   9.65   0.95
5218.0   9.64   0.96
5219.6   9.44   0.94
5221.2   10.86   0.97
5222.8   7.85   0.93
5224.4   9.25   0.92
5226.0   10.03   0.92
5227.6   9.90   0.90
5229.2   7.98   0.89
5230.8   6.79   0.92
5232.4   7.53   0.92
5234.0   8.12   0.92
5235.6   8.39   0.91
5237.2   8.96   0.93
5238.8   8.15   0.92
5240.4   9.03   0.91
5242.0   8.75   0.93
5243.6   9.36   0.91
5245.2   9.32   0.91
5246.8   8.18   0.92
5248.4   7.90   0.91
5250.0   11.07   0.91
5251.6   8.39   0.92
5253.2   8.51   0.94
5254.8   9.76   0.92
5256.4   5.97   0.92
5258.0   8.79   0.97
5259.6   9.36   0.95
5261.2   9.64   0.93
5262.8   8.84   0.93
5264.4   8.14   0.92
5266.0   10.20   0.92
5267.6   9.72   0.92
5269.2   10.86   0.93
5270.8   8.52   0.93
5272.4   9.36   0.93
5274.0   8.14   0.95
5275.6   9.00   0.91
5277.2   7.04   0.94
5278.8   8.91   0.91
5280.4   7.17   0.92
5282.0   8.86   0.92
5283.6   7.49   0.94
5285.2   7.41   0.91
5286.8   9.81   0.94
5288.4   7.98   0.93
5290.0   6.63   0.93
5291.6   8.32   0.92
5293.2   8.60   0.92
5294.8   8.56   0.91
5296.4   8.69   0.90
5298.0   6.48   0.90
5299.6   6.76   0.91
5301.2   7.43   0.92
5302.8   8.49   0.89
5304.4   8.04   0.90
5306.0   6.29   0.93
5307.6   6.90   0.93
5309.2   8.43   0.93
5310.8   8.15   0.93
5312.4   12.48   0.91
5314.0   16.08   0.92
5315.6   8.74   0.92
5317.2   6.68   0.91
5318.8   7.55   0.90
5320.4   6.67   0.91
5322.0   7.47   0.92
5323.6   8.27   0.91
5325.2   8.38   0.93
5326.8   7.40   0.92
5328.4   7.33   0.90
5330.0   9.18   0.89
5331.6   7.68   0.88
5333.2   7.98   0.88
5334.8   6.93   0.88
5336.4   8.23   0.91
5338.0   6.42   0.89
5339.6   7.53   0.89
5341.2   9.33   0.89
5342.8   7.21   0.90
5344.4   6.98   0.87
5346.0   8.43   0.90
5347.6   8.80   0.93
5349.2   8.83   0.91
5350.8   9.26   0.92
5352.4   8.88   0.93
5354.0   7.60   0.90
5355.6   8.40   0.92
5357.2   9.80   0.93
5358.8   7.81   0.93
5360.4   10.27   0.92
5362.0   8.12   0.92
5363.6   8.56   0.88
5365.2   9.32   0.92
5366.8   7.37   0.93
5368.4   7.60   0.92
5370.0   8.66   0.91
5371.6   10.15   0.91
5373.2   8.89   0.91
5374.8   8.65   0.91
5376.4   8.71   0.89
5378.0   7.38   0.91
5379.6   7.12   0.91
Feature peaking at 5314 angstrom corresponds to H-beta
